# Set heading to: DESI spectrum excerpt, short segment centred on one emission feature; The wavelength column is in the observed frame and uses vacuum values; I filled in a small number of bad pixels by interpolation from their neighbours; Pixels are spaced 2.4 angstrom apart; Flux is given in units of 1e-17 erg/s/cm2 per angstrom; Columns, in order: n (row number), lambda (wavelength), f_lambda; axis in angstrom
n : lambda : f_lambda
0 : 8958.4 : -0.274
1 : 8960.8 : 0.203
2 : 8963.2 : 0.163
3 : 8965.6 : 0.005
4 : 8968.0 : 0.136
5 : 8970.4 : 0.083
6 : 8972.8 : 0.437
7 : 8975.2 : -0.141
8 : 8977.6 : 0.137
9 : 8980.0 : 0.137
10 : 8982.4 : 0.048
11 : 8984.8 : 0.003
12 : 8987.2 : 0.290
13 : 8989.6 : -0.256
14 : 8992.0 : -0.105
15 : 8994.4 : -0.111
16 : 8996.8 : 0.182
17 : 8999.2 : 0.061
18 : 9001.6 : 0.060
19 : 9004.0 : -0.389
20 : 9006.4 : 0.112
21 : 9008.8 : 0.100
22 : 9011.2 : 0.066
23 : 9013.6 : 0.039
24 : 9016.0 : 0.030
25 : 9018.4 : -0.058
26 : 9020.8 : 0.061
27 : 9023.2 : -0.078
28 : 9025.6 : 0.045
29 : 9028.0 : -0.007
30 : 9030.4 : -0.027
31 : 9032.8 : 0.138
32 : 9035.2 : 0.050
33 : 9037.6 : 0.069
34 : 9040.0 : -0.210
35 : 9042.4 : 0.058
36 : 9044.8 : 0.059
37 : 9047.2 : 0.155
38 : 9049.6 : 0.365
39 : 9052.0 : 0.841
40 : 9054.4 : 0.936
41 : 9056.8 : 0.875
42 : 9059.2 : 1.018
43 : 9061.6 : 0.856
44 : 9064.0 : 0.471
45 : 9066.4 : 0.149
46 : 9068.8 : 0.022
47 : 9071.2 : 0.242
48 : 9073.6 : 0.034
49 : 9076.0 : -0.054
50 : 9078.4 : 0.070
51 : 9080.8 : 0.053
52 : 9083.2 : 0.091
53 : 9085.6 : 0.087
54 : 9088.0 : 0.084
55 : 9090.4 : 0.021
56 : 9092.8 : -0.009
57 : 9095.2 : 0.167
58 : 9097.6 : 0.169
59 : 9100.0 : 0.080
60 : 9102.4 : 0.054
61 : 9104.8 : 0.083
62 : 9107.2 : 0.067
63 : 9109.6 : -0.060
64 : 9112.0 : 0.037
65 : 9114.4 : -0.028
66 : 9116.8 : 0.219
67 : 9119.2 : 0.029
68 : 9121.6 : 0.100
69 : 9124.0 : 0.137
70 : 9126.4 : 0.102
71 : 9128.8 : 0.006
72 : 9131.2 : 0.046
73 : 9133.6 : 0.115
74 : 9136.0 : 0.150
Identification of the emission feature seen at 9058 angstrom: [O II]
